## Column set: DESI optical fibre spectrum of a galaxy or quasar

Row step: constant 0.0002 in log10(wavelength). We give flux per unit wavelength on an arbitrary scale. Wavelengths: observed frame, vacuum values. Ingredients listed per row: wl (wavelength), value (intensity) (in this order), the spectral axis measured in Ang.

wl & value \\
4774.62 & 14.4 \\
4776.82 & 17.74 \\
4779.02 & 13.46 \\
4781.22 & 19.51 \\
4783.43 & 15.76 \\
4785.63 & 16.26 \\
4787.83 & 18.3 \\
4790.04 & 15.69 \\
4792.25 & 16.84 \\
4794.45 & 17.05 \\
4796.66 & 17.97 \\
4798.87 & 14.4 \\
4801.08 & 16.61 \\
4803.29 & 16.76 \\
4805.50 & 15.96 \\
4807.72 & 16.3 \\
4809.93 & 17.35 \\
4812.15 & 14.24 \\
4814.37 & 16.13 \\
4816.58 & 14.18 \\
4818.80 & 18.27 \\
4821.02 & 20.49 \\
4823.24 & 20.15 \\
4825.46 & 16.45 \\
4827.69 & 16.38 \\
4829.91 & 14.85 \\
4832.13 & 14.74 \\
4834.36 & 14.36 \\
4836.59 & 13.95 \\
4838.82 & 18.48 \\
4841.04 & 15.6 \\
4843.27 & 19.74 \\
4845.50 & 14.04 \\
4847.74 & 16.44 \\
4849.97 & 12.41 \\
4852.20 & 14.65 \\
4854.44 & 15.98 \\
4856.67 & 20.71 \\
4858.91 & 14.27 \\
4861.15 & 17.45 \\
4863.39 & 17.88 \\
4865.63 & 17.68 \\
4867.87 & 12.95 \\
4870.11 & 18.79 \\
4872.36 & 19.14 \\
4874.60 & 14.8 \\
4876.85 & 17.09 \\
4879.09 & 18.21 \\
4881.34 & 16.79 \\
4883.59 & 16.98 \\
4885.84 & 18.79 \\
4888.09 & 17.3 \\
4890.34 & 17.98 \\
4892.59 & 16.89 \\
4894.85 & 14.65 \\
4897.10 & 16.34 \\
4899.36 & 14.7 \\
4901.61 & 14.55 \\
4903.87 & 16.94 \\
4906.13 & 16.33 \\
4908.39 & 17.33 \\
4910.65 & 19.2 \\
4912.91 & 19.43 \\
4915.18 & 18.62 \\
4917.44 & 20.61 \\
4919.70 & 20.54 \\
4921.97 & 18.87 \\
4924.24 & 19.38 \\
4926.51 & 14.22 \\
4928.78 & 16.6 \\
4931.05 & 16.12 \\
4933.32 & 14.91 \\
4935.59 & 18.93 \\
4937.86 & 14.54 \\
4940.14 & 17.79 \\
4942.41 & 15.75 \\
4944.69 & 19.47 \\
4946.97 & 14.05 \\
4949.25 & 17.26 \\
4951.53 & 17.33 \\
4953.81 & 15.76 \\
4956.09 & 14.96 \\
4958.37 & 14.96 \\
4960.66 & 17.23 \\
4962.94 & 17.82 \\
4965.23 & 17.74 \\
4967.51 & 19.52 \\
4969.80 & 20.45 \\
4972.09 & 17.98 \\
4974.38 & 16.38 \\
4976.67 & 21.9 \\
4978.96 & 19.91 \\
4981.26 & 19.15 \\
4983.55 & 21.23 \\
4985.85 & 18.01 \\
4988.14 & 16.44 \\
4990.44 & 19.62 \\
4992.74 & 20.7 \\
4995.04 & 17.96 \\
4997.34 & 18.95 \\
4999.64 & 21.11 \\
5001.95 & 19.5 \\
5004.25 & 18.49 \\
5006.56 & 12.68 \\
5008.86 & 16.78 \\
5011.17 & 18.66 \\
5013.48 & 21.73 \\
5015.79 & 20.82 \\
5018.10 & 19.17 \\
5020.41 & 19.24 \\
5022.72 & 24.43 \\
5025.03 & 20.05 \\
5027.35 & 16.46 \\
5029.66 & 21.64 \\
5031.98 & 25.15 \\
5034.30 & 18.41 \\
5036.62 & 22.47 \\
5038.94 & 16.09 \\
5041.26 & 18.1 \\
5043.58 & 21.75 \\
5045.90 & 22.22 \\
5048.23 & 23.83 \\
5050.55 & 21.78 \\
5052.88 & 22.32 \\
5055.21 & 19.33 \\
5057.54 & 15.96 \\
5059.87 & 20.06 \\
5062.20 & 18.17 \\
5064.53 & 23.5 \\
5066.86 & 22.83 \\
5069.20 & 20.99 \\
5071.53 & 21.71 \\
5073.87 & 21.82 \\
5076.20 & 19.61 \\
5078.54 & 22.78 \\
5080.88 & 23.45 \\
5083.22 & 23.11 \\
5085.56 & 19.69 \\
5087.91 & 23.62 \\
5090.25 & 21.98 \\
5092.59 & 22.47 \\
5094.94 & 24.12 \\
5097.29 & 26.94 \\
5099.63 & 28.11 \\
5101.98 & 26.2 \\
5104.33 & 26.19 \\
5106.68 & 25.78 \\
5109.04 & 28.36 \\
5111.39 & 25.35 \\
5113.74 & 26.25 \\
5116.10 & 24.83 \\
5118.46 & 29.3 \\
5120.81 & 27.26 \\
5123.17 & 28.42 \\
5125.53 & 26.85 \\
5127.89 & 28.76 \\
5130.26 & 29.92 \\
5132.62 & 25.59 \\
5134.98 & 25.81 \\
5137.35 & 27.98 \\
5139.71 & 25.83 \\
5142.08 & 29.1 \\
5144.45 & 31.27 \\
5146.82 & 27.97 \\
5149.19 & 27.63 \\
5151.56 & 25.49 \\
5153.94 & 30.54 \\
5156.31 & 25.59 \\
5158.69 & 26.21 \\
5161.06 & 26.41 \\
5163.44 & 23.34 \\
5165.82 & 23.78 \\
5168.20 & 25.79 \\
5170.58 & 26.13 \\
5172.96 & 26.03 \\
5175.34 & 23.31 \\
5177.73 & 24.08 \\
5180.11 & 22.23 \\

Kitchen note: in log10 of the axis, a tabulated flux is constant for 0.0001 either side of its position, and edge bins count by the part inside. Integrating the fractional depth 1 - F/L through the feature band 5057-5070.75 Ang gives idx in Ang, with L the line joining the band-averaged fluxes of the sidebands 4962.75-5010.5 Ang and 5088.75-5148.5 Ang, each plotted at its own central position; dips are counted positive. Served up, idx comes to 1.7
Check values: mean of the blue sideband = 18.7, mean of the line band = 20.5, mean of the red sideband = 26.8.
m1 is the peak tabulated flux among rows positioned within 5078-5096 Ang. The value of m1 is 24.12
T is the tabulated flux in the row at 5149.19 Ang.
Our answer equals 27.63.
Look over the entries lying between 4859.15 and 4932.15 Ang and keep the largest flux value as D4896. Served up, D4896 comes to 20.61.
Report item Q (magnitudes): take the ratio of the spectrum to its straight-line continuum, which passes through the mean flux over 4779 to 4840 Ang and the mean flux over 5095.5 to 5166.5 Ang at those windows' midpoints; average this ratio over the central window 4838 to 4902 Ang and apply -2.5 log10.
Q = 0.12 mag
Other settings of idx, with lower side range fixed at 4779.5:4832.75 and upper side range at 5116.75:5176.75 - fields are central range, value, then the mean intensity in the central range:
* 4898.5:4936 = 4.8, 17.5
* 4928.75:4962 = 7.1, 16.4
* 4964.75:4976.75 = 1.6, 18.8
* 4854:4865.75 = 0.6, 17.4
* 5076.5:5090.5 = 1.5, 22.3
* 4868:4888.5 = 1.7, 17.3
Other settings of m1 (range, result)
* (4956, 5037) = 25.15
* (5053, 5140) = 29.92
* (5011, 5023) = 24.43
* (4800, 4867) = 20.71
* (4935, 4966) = 19.47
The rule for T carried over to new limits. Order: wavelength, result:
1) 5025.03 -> 20.05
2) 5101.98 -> 26.2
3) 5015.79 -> 20.82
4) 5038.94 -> 16.09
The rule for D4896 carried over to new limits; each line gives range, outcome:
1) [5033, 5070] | 23.83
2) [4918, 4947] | 20.54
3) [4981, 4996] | 21.23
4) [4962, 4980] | 21.9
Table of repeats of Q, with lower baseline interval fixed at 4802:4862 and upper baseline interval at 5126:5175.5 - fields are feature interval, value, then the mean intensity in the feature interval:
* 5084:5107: 0.026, 24.4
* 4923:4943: 0.189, 16.5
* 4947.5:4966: 0.231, 16.5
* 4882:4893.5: 0.035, 17.6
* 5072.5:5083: 0.113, 22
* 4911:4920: -0.035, 19.7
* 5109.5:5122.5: -0.044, 26.8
